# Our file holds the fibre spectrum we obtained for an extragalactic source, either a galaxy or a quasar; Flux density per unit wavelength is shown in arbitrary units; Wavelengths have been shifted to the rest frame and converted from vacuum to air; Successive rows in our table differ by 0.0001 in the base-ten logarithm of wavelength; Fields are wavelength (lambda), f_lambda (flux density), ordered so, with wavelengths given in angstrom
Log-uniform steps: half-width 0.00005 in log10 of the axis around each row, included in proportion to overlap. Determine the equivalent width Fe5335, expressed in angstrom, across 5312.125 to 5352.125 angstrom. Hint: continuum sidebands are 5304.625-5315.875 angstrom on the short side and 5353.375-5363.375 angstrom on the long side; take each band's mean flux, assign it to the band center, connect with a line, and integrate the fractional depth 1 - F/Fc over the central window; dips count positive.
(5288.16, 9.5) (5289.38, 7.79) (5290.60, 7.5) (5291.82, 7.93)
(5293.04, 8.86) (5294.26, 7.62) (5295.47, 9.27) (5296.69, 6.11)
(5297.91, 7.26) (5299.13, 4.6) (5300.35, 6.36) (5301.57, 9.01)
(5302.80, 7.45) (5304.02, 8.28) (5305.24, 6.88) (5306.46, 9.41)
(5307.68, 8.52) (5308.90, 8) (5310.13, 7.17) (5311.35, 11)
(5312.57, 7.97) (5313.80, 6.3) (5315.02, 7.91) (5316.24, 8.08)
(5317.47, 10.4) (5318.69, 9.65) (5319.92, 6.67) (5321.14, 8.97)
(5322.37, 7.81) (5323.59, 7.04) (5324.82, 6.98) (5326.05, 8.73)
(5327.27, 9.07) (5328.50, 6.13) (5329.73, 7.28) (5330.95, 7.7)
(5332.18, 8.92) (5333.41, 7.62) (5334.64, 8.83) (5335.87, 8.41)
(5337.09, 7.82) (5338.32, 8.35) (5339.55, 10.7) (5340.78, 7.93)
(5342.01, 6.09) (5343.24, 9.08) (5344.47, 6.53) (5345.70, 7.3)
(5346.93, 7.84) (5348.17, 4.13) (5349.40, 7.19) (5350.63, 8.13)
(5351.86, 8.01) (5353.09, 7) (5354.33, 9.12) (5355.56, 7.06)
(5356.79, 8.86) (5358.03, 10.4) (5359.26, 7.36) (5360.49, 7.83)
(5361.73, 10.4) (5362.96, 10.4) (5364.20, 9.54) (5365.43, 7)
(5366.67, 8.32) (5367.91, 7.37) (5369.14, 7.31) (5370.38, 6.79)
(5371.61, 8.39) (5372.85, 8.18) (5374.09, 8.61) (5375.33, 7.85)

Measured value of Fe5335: 2.7 angstrom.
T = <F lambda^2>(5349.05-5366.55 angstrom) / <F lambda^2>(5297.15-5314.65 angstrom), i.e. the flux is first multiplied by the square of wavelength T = 1.12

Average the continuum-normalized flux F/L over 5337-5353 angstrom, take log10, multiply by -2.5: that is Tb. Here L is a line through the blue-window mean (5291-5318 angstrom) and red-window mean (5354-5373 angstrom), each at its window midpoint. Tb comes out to 0.09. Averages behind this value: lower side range 7.92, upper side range 8.39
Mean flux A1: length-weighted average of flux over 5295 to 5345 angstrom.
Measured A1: 7.96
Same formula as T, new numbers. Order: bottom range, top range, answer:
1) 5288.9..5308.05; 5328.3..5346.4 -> 1.05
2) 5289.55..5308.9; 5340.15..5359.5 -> 1.01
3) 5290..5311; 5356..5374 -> 1.12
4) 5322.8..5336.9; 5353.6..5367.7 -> 1.12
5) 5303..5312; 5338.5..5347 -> 0.96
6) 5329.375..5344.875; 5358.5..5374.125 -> 1.03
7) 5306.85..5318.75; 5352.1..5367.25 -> 1.03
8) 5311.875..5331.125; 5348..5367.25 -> 1.06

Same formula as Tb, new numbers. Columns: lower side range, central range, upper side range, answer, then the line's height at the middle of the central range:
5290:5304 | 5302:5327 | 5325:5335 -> -0.060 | 7.74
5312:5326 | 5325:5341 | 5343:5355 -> -0.073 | 7.71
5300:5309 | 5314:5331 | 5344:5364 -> 0.004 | 8.03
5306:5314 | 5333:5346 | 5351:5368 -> 0.050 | 8.47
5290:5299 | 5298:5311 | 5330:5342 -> 0.025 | 7.79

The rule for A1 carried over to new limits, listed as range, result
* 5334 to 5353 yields 7.74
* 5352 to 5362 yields 8.41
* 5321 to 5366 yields 8.03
